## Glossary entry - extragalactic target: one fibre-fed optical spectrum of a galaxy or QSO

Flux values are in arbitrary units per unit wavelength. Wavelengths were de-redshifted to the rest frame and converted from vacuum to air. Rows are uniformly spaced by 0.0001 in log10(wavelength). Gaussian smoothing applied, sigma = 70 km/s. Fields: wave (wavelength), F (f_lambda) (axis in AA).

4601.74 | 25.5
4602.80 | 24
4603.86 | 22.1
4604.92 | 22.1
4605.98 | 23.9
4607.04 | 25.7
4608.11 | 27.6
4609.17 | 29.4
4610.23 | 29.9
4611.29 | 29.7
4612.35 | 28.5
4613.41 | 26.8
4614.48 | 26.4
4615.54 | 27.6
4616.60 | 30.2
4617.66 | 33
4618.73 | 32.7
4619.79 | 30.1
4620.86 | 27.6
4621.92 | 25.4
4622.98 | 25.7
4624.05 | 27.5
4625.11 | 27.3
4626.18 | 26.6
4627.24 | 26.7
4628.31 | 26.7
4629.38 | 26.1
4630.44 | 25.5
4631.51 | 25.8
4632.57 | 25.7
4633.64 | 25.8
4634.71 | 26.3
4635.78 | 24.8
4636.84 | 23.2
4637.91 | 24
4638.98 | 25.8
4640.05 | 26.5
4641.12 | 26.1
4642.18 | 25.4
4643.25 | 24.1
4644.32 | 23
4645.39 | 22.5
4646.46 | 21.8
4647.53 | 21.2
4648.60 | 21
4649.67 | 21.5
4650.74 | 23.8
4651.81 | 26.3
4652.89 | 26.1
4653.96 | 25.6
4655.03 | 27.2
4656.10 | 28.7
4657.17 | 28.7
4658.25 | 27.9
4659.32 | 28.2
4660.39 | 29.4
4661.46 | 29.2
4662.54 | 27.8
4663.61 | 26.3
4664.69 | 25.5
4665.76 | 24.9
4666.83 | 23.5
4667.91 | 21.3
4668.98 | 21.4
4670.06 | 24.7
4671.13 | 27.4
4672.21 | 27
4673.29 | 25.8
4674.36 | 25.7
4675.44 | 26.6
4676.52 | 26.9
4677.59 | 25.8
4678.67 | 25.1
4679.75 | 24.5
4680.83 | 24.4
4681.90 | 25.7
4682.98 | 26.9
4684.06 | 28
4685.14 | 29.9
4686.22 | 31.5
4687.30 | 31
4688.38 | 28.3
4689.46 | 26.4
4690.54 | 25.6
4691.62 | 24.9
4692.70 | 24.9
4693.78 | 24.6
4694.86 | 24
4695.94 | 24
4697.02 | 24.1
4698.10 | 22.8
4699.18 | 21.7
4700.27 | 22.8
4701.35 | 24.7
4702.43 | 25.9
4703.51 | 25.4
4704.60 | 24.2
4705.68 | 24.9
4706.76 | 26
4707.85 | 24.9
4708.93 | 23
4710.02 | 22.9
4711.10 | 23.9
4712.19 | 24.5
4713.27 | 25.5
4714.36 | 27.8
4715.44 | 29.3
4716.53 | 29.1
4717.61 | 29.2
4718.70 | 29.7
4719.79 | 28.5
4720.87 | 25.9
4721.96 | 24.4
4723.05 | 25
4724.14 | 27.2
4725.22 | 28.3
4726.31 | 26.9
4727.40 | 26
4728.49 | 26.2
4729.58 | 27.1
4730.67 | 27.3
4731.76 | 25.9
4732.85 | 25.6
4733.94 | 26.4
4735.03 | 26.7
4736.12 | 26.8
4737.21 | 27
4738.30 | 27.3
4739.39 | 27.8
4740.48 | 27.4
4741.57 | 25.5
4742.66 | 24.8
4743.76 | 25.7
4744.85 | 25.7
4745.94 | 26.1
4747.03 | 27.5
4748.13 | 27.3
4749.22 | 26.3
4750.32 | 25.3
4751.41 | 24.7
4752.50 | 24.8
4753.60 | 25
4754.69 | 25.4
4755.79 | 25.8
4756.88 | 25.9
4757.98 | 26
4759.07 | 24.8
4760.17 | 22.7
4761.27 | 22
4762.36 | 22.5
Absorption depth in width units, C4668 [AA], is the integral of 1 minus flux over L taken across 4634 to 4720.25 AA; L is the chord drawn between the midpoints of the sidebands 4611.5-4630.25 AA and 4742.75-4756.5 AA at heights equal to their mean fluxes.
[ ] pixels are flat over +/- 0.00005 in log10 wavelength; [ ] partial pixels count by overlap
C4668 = 4.31 AA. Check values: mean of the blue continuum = 27.9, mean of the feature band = 25.6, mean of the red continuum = 25.8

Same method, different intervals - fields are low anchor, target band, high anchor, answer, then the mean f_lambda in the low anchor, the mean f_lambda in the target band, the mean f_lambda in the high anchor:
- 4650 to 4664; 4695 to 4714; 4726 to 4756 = 1.7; 27.2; 24.2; 26.2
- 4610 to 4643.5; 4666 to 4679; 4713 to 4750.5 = 0.9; 27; 25.1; 26.8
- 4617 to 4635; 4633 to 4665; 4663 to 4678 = 0.9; 27.4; 25.5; 25.2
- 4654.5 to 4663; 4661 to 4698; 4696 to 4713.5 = 0.7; 28.4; 25.9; 24.2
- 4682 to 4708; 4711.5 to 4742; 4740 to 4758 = -1.4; 25.7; 26.9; 25.8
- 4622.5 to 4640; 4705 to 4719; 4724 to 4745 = 0.2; 25.9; 26.1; 26.6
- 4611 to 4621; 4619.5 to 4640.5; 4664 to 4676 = 1.5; 29.3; 26.1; 24.9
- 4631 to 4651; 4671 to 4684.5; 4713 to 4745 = -0.4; 24.1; 26.1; 26.9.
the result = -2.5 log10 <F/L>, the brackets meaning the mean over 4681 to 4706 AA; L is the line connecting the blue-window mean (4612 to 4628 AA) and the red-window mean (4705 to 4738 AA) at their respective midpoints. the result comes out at 0.05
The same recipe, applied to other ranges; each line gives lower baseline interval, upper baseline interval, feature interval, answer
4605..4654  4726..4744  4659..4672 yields 0.019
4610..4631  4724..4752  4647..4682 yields 0.074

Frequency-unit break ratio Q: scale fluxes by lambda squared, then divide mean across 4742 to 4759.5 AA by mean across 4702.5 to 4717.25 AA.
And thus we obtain 1.0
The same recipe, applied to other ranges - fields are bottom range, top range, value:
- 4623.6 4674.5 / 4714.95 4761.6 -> 1.07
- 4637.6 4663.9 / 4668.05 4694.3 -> 1.04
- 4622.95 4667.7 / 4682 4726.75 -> 1.04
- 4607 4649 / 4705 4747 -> 1.04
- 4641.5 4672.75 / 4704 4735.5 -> 1.07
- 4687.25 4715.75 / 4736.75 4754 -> 1.07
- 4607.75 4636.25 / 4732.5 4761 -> 0.99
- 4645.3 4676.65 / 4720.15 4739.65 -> 1.07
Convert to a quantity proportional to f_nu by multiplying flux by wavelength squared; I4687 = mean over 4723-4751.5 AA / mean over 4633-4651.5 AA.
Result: 1.2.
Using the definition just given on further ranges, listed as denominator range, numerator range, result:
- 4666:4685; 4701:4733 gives 1.05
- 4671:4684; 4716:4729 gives 1.07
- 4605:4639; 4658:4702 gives 0.98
